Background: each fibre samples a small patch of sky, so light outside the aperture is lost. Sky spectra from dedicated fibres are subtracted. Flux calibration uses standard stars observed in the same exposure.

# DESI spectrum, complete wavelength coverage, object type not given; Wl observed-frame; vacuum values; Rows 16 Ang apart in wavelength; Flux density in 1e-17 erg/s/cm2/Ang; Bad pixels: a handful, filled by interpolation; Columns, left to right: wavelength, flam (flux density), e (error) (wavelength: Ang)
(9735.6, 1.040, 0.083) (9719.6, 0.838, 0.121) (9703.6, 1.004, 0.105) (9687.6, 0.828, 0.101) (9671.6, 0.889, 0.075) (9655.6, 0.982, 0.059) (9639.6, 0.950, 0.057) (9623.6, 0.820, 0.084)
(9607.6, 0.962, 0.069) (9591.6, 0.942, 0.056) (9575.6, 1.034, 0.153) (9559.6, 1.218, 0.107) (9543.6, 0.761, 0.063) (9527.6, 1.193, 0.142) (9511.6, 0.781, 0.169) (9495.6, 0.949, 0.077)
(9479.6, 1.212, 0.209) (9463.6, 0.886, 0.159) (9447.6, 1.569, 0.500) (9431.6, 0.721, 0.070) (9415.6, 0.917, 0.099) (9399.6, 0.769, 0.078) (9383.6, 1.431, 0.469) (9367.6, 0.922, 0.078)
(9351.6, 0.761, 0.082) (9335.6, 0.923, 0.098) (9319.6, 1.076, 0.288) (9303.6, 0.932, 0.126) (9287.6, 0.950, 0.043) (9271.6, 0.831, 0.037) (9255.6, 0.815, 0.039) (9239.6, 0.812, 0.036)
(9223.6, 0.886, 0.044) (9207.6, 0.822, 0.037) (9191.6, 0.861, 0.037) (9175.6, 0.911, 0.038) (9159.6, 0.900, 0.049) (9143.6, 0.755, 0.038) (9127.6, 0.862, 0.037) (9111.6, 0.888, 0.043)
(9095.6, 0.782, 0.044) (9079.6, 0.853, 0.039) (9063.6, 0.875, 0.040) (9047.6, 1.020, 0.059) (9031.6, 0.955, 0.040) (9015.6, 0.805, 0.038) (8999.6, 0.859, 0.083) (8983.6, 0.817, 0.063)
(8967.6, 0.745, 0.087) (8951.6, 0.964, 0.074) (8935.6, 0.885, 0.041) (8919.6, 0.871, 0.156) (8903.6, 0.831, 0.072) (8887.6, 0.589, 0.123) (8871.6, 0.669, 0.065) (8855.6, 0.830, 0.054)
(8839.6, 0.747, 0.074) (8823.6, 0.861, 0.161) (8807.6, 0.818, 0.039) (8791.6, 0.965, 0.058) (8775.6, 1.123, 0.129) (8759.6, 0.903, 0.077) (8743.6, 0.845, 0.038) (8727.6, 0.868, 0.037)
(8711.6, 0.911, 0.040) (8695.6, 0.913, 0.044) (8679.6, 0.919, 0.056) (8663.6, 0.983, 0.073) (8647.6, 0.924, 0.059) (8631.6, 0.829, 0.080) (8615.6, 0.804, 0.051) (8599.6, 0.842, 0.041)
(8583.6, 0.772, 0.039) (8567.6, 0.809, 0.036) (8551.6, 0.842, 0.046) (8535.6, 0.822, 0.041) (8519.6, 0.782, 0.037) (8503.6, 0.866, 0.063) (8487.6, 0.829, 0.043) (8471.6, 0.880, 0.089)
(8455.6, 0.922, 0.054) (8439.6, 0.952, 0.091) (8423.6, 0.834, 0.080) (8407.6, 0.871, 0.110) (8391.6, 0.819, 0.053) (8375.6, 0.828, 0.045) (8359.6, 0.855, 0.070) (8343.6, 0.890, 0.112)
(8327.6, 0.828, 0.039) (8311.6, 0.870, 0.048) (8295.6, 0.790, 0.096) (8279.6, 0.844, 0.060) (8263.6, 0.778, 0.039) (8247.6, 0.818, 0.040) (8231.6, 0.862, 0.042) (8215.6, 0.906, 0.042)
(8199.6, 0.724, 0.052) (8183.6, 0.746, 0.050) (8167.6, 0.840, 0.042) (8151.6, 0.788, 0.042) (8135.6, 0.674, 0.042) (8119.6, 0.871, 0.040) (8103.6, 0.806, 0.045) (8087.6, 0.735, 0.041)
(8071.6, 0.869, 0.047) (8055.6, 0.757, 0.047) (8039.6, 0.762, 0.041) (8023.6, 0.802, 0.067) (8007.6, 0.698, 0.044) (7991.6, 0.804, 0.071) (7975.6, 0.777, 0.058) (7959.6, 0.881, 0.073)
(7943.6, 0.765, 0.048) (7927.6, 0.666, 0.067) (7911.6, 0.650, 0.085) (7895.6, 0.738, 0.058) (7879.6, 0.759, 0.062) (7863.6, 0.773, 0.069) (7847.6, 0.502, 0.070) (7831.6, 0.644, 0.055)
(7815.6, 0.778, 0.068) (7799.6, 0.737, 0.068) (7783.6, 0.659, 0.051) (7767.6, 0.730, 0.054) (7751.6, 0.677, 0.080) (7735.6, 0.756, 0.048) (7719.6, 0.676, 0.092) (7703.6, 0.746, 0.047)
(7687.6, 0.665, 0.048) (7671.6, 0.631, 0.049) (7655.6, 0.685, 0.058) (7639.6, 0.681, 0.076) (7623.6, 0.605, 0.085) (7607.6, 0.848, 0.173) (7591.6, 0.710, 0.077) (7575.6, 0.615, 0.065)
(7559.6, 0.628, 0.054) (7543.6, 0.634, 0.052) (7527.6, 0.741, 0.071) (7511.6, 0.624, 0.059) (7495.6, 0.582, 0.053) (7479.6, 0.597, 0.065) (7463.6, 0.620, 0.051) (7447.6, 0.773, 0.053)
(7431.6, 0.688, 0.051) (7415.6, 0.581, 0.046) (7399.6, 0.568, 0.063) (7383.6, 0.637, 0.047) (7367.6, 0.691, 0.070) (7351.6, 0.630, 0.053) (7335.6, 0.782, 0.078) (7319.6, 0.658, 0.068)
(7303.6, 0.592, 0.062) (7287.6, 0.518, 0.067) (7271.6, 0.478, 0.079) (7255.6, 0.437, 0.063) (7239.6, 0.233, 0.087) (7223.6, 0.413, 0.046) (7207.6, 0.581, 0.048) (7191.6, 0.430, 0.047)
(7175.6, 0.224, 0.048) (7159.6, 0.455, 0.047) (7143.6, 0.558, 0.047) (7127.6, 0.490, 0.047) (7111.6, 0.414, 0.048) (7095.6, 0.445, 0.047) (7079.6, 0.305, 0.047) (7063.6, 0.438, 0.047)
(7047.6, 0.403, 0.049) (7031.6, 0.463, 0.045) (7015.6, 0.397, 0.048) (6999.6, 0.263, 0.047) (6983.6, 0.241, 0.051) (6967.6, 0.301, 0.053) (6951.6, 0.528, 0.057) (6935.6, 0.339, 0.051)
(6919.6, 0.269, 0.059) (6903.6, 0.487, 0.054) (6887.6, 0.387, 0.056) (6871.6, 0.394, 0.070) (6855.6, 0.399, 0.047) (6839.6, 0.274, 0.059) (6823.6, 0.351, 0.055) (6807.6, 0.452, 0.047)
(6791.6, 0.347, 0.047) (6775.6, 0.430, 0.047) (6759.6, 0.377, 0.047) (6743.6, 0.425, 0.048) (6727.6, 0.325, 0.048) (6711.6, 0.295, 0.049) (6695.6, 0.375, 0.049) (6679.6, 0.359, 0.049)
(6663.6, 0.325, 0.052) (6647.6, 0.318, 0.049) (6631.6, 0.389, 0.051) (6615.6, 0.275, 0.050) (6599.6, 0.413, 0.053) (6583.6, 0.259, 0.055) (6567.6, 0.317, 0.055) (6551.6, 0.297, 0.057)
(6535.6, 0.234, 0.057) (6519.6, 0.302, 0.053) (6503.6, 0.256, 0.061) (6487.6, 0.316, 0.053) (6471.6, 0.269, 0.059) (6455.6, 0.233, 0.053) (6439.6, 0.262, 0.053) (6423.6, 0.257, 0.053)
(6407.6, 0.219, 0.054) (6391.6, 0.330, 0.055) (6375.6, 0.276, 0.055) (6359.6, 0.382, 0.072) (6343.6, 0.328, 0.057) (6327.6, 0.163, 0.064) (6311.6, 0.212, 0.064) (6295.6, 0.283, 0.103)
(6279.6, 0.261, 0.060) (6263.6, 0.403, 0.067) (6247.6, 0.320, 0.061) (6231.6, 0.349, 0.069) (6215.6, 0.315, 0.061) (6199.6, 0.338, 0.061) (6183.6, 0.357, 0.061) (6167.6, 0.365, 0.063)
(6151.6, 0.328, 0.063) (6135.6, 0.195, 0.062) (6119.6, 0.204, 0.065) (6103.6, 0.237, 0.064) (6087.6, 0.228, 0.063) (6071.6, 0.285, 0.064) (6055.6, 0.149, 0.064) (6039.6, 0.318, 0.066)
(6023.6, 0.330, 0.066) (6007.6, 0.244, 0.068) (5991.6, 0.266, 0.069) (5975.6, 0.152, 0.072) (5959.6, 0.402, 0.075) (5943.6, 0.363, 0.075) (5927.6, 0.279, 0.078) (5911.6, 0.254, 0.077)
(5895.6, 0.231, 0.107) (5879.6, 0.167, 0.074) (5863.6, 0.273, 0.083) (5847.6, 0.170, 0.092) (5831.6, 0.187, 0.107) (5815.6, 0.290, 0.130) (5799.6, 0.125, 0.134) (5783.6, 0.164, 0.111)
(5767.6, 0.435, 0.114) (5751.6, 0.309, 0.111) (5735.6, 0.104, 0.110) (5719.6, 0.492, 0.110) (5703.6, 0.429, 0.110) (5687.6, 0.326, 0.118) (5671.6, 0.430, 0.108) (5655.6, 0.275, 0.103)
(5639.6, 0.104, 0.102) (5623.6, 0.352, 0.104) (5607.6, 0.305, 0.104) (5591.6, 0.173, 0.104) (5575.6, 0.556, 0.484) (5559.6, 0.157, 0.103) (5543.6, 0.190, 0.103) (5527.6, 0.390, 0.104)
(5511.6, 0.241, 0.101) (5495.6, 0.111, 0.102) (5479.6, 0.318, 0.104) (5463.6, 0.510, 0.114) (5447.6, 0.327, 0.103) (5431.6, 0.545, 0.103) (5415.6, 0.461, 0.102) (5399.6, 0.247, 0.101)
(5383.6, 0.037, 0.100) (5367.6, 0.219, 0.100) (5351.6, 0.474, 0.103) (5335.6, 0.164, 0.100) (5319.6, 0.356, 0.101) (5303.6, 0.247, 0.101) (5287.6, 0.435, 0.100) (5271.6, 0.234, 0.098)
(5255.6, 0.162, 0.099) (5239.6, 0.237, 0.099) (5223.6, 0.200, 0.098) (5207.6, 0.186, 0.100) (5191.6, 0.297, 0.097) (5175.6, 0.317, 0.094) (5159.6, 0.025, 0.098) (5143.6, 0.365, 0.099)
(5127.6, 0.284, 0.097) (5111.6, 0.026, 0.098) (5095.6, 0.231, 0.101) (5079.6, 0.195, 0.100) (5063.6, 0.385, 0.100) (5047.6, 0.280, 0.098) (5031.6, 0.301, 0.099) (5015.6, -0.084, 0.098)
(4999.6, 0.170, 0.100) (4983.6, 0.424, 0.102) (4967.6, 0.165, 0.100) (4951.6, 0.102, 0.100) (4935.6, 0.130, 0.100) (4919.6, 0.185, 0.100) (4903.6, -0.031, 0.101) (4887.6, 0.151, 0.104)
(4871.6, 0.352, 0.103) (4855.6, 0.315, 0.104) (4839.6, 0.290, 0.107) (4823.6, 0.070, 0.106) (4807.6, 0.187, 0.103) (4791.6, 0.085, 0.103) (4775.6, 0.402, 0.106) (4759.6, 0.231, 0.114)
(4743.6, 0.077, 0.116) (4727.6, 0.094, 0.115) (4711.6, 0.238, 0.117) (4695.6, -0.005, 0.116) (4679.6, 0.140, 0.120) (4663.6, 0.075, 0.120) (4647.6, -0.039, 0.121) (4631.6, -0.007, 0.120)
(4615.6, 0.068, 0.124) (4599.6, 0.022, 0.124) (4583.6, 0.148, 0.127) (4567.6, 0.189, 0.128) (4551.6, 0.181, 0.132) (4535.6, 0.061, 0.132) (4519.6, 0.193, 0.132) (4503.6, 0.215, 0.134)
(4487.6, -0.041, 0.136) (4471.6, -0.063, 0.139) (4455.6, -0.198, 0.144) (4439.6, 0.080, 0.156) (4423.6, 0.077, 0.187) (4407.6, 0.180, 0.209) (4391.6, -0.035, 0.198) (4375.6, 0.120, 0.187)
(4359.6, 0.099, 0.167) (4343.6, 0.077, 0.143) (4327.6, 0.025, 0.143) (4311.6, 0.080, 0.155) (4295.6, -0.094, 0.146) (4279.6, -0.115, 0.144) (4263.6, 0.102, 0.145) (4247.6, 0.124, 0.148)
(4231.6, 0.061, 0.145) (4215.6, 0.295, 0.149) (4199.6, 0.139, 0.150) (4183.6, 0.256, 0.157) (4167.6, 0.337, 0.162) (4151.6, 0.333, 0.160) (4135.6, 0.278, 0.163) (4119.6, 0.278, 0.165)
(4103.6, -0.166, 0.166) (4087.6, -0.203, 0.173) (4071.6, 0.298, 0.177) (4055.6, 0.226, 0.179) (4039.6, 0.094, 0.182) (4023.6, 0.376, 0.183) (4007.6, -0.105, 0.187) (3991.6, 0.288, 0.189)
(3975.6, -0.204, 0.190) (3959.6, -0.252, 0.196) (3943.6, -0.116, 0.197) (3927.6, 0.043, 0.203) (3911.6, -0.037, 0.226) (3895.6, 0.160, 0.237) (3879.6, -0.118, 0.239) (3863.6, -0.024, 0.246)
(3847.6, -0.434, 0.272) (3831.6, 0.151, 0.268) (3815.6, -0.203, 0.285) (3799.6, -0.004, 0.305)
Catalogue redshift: 0.82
